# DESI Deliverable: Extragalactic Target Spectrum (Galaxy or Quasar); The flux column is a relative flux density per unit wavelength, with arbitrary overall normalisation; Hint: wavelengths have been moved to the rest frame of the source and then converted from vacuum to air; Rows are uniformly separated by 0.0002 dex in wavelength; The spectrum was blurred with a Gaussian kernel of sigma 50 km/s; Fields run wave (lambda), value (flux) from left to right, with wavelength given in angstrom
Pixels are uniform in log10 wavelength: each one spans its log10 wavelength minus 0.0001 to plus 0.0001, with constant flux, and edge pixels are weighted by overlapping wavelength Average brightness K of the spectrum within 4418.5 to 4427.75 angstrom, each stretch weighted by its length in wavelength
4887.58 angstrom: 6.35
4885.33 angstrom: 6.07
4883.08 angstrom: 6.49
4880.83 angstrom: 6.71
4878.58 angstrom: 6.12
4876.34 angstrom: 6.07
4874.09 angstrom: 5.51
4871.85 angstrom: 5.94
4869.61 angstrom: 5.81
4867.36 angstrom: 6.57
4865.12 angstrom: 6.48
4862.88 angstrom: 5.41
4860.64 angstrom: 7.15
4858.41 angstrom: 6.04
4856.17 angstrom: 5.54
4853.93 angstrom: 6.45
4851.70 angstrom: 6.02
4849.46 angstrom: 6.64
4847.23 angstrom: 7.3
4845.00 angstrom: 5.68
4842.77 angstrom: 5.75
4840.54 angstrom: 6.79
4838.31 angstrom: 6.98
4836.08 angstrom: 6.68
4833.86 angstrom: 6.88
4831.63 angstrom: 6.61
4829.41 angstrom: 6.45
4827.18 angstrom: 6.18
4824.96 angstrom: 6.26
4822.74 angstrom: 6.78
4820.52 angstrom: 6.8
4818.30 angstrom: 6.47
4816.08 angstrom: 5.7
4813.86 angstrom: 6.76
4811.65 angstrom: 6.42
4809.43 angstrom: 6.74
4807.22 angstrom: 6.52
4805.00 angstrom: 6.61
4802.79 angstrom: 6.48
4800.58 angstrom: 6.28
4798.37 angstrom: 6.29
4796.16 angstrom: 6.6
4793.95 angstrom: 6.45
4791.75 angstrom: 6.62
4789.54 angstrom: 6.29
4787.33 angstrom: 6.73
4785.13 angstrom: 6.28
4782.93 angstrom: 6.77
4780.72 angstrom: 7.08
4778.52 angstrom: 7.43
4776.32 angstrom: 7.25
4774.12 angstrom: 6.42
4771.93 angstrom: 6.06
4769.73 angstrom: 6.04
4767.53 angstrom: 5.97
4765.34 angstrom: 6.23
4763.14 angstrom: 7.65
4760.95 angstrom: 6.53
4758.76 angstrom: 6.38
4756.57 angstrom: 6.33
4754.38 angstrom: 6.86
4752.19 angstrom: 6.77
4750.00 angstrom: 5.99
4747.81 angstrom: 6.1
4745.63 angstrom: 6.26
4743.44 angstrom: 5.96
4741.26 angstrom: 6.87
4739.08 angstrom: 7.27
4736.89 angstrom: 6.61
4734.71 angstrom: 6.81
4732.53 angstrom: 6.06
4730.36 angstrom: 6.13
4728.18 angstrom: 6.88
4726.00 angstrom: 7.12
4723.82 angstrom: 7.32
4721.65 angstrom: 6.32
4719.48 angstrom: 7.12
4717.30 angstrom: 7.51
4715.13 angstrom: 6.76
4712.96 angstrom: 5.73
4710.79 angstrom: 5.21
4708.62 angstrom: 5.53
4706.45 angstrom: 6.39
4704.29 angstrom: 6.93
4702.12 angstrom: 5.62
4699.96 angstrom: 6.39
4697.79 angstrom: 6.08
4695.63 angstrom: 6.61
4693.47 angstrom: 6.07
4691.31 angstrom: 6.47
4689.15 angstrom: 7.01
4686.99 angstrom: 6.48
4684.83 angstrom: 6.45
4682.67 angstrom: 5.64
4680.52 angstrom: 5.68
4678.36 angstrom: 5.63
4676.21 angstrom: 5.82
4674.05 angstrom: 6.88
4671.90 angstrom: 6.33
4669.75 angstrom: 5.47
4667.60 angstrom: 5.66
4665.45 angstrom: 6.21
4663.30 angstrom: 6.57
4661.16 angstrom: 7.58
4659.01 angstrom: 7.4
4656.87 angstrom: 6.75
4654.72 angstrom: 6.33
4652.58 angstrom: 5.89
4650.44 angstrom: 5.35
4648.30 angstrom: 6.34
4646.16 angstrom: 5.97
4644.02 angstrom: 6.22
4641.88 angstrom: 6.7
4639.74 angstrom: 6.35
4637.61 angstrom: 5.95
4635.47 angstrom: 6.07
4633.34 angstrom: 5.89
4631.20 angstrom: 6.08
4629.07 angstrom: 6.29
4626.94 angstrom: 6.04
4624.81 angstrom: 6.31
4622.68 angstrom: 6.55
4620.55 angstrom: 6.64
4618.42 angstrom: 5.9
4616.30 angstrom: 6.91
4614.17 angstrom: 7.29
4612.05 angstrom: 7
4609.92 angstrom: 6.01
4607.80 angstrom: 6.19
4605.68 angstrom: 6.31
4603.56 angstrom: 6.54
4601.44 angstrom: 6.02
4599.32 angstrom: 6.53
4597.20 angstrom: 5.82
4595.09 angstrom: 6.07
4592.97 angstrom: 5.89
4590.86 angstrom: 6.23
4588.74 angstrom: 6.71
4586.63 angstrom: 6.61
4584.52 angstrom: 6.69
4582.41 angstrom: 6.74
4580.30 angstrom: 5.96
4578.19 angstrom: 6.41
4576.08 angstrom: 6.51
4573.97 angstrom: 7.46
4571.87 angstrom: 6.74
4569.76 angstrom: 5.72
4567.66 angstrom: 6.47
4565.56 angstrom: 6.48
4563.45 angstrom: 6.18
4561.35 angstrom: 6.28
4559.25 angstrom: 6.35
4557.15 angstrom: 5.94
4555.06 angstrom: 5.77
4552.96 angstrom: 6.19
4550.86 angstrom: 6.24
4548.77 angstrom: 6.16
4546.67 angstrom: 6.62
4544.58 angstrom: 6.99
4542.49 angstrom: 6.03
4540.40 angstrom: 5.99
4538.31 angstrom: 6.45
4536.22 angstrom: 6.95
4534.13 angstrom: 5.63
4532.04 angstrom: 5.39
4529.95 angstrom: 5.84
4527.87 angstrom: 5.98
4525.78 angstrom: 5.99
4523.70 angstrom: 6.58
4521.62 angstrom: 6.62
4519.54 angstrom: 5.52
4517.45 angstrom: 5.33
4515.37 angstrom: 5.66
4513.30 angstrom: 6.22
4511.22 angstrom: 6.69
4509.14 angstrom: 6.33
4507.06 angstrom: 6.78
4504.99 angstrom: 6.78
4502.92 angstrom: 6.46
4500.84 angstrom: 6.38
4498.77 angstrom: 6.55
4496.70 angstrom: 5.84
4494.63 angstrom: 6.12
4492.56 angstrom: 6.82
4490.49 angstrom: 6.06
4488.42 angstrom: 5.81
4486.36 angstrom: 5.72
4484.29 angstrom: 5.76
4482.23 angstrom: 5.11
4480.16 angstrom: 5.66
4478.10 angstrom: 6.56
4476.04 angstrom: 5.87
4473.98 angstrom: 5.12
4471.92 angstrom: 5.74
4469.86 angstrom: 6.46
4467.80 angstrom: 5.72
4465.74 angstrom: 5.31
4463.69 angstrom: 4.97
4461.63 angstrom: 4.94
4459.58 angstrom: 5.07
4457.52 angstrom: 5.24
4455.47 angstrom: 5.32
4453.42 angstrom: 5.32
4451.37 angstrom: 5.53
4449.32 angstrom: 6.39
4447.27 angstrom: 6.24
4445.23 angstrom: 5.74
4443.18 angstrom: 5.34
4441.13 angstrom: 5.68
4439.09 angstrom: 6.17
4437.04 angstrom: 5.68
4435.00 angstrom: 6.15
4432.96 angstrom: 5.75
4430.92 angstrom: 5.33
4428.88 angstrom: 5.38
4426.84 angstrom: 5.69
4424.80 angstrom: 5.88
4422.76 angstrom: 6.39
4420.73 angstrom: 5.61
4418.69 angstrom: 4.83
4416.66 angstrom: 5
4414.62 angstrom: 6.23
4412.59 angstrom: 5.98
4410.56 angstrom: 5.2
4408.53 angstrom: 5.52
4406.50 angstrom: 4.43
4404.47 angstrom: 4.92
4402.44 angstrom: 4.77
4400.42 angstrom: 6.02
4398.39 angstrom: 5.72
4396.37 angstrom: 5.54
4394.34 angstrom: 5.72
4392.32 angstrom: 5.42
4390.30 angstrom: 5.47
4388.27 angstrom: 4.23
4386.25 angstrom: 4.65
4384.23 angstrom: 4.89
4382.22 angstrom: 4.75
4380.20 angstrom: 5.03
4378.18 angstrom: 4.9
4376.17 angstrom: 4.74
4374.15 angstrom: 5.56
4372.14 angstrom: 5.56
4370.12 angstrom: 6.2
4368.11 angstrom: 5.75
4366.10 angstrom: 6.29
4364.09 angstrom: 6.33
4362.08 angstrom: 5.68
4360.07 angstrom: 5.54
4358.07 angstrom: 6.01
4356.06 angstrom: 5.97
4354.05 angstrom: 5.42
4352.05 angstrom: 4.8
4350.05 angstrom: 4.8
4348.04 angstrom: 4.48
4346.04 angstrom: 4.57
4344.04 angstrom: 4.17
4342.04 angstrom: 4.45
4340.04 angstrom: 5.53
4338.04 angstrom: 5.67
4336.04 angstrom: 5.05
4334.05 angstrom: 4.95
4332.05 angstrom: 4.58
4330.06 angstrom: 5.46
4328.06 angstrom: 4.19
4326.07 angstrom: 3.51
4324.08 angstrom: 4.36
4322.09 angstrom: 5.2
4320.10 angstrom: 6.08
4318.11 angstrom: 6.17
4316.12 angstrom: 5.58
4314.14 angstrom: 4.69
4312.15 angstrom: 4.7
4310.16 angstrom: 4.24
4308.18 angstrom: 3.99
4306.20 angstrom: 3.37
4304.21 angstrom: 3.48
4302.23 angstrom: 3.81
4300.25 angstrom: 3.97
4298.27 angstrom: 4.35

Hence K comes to 5.75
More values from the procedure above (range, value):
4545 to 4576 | 6.35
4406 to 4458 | 5.63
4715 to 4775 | 6.58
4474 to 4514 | 6.16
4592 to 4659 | 6.28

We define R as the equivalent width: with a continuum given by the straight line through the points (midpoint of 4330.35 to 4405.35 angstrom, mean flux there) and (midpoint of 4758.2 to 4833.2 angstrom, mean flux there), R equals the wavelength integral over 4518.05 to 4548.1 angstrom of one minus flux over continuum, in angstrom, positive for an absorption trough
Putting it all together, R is -2.22 angstrom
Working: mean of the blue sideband 5.25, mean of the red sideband 6.54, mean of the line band 6.17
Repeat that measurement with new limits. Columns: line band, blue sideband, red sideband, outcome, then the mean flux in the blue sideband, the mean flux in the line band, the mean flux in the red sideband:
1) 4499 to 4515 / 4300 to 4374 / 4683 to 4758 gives -2.4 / 5.01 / 6.49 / 6.46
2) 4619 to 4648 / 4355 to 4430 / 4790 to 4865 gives -1.1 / 5.45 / 6.23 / 6.43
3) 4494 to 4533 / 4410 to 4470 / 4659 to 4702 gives -2.4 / 5.61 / 6.16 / 6.28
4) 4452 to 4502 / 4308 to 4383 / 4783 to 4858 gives -2.0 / 5.14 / 5.73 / 6.46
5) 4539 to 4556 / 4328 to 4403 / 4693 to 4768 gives -1.1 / 5.25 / 6.26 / 6.48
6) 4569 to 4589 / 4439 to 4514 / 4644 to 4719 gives -1.6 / 5.88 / 6.56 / 6.26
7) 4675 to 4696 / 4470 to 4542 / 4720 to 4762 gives 0.9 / 6.07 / 6.17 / 6.56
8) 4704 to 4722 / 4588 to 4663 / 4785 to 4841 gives 0.2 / 6.35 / 6.37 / 6.53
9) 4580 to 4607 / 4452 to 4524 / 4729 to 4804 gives -0.9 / 5.89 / 6.33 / 6.53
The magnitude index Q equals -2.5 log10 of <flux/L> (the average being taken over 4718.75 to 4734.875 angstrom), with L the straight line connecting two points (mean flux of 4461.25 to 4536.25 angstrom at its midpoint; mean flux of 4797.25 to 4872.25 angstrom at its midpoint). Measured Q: -0.07 mag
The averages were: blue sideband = 5.98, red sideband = 6.4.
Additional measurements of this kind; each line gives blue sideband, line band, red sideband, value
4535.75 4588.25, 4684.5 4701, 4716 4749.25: 0.03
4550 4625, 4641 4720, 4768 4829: 0.03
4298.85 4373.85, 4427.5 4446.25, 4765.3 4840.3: -0.07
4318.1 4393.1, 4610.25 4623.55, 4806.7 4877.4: -0.15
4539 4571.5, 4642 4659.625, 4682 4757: 0.02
